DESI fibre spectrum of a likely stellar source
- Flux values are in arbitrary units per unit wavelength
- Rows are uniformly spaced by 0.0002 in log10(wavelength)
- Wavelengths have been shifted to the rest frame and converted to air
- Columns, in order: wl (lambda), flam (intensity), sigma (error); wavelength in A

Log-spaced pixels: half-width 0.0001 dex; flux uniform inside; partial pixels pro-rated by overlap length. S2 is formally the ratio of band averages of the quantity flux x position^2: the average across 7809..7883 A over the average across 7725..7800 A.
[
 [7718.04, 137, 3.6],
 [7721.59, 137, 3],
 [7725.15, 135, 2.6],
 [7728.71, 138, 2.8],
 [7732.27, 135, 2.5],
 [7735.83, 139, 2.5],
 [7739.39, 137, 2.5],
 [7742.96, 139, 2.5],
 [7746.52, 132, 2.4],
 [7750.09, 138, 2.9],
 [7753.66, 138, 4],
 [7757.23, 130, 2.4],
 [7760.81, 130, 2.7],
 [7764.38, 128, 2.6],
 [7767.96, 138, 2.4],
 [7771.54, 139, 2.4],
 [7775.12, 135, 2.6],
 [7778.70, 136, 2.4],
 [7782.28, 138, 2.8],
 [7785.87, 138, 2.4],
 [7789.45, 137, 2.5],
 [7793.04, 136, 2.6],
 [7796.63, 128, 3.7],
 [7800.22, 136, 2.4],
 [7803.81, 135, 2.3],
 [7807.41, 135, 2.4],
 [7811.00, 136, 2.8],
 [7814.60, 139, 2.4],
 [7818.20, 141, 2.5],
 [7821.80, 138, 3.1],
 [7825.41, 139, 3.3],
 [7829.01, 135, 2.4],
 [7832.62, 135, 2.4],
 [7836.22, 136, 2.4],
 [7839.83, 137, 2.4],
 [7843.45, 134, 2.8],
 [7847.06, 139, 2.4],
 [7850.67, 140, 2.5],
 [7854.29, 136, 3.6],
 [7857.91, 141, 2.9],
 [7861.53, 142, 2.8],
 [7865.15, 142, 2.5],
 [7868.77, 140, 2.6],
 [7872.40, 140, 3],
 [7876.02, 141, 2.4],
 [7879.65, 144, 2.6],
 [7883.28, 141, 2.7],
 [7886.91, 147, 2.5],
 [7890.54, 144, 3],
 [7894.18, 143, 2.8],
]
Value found 1.0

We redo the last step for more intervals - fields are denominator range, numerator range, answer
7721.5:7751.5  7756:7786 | 0.99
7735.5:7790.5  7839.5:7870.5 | 1.05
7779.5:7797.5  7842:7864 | 1.04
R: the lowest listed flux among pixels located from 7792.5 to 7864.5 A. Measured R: 128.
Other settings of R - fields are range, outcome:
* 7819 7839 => 135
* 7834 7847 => 134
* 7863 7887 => 140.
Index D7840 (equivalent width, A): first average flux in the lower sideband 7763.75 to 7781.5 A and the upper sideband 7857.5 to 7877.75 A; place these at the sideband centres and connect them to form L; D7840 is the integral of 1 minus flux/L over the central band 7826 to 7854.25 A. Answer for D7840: 0.6 A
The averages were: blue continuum 136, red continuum 141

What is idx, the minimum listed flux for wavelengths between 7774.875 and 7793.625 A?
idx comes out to 135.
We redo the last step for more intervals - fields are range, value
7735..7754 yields 132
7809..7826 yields 136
